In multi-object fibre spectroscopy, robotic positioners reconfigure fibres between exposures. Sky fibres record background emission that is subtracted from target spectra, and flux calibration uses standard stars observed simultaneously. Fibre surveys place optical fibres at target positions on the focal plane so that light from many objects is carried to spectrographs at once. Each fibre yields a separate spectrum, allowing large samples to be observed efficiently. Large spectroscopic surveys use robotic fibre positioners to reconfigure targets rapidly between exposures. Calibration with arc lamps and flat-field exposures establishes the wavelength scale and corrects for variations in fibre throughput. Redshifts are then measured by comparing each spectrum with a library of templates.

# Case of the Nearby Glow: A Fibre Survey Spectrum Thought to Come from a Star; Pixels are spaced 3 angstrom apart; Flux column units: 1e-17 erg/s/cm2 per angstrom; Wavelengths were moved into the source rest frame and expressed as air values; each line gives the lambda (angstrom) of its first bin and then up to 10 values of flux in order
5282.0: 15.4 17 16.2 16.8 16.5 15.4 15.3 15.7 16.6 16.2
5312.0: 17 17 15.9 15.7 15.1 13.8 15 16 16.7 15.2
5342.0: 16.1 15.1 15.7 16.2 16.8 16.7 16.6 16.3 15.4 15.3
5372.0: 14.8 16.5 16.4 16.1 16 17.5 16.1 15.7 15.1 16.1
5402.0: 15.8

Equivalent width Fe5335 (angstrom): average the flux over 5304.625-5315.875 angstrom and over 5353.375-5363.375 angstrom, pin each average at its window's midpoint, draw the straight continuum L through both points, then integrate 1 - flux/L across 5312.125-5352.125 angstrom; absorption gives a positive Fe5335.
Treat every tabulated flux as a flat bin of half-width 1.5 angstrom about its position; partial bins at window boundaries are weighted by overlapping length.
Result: 2.3 angstrom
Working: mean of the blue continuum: 16.7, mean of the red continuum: 16.6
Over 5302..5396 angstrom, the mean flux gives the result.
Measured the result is 16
